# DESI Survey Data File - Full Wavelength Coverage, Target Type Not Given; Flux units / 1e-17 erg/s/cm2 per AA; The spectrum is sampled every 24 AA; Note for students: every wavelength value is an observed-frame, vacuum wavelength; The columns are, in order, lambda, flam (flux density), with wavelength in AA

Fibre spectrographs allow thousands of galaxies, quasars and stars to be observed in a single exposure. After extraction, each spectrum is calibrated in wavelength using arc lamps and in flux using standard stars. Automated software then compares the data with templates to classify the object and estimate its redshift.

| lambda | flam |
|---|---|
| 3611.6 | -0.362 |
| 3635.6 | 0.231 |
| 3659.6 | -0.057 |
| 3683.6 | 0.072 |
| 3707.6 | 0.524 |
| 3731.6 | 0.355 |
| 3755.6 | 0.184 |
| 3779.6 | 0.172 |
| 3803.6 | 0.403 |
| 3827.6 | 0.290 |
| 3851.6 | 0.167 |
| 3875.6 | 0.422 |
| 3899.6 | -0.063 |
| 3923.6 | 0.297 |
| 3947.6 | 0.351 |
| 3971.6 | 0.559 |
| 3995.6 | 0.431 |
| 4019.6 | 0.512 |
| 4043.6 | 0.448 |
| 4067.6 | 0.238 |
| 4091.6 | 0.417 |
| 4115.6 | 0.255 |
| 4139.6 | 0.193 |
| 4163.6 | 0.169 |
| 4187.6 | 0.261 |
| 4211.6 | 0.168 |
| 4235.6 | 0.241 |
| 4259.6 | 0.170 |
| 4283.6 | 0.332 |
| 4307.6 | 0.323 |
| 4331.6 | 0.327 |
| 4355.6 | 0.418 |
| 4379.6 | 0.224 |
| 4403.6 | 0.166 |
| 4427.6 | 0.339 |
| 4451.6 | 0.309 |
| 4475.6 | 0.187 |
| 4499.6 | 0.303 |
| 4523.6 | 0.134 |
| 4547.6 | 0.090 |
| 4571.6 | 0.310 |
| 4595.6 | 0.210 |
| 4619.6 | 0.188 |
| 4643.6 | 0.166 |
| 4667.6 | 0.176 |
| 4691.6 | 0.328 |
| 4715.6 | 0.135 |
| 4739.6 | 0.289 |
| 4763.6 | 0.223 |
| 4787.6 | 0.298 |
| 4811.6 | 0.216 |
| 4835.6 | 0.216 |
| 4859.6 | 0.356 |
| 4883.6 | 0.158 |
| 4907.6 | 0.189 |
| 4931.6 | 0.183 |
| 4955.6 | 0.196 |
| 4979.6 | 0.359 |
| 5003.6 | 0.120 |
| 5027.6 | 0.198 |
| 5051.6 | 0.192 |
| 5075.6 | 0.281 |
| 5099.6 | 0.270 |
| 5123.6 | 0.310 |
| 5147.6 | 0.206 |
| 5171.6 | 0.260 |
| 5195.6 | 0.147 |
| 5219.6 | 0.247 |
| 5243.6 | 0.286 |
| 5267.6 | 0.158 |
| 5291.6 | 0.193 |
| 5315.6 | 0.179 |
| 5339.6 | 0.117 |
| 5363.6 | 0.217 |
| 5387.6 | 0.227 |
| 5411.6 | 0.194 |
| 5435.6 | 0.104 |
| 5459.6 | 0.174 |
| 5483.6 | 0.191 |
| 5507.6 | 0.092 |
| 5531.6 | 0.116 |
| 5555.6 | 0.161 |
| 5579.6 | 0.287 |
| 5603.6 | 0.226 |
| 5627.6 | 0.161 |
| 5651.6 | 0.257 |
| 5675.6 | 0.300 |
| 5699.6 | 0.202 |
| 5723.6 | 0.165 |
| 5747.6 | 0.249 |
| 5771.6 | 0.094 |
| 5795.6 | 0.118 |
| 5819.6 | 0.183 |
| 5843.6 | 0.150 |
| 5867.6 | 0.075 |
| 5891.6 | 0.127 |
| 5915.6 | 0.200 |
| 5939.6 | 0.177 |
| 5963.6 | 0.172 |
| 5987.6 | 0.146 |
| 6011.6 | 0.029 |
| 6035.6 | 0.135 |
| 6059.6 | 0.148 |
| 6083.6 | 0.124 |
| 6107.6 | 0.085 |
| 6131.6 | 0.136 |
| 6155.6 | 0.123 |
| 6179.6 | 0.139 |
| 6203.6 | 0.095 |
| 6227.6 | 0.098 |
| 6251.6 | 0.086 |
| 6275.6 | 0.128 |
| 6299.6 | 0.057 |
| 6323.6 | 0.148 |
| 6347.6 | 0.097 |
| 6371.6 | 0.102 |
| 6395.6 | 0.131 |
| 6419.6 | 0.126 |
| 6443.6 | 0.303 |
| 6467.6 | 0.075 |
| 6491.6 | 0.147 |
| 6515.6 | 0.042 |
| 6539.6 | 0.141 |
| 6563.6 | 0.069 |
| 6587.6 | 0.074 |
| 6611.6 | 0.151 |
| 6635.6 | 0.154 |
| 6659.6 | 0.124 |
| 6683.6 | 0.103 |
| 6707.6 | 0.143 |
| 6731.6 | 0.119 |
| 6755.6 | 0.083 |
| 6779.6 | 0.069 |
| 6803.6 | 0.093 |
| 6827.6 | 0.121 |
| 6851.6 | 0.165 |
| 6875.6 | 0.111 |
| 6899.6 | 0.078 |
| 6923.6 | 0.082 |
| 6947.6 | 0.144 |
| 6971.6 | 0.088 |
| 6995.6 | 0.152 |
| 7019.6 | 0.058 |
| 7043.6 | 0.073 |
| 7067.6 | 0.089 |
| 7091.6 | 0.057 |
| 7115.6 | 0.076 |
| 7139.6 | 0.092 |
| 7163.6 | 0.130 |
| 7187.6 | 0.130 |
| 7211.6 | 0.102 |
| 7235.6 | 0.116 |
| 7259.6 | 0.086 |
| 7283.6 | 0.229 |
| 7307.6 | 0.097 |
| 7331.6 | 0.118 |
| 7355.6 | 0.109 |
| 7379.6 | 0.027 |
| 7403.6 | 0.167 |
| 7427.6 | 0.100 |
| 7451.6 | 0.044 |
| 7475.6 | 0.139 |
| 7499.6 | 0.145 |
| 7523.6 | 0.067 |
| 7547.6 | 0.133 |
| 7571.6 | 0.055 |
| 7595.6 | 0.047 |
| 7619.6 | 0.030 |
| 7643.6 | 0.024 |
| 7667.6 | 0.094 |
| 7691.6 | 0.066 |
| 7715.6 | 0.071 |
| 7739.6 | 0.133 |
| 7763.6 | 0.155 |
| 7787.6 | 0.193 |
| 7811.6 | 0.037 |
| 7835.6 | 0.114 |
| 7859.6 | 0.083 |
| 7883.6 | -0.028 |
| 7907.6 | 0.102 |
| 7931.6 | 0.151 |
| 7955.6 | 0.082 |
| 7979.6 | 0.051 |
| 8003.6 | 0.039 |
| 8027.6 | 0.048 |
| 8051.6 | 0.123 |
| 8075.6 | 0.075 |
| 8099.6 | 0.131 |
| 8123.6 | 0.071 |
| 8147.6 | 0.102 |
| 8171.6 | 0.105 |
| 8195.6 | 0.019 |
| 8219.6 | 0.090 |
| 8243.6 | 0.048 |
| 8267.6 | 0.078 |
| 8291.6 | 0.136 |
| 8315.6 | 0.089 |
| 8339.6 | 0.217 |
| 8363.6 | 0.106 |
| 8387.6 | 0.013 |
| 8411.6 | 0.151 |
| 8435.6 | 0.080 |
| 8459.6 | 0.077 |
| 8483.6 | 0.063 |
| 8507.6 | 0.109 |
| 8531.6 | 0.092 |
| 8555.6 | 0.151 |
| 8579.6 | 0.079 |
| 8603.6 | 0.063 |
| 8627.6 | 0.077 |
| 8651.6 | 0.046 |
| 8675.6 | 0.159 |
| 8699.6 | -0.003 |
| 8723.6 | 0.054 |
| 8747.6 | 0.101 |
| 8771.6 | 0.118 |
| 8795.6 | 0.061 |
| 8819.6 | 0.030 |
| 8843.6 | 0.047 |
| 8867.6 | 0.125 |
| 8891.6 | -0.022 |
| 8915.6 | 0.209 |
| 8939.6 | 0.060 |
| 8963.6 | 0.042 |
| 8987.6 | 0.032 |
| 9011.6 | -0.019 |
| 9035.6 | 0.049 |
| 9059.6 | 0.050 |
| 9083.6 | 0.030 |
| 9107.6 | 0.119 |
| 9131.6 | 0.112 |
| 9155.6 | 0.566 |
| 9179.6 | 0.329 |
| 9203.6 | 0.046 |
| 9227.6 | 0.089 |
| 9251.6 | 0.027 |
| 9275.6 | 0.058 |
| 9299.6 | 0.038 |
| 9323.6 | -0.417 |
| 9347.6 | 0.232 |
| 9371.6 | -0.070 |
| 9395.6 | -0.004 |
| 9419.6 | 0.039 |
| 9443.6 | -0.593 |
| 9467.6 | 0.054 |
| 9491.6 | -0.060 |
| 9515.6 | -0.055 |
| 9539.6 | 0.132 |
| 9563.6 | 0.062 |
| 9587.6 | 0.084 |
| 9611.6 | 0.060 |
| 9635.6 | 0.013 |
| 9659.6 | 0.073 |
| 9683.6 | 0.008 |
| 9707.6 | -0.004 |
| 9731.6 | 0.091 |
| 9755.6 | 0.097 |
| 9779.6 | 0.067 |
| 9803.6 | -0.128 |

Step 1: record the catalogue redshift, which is 1.46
